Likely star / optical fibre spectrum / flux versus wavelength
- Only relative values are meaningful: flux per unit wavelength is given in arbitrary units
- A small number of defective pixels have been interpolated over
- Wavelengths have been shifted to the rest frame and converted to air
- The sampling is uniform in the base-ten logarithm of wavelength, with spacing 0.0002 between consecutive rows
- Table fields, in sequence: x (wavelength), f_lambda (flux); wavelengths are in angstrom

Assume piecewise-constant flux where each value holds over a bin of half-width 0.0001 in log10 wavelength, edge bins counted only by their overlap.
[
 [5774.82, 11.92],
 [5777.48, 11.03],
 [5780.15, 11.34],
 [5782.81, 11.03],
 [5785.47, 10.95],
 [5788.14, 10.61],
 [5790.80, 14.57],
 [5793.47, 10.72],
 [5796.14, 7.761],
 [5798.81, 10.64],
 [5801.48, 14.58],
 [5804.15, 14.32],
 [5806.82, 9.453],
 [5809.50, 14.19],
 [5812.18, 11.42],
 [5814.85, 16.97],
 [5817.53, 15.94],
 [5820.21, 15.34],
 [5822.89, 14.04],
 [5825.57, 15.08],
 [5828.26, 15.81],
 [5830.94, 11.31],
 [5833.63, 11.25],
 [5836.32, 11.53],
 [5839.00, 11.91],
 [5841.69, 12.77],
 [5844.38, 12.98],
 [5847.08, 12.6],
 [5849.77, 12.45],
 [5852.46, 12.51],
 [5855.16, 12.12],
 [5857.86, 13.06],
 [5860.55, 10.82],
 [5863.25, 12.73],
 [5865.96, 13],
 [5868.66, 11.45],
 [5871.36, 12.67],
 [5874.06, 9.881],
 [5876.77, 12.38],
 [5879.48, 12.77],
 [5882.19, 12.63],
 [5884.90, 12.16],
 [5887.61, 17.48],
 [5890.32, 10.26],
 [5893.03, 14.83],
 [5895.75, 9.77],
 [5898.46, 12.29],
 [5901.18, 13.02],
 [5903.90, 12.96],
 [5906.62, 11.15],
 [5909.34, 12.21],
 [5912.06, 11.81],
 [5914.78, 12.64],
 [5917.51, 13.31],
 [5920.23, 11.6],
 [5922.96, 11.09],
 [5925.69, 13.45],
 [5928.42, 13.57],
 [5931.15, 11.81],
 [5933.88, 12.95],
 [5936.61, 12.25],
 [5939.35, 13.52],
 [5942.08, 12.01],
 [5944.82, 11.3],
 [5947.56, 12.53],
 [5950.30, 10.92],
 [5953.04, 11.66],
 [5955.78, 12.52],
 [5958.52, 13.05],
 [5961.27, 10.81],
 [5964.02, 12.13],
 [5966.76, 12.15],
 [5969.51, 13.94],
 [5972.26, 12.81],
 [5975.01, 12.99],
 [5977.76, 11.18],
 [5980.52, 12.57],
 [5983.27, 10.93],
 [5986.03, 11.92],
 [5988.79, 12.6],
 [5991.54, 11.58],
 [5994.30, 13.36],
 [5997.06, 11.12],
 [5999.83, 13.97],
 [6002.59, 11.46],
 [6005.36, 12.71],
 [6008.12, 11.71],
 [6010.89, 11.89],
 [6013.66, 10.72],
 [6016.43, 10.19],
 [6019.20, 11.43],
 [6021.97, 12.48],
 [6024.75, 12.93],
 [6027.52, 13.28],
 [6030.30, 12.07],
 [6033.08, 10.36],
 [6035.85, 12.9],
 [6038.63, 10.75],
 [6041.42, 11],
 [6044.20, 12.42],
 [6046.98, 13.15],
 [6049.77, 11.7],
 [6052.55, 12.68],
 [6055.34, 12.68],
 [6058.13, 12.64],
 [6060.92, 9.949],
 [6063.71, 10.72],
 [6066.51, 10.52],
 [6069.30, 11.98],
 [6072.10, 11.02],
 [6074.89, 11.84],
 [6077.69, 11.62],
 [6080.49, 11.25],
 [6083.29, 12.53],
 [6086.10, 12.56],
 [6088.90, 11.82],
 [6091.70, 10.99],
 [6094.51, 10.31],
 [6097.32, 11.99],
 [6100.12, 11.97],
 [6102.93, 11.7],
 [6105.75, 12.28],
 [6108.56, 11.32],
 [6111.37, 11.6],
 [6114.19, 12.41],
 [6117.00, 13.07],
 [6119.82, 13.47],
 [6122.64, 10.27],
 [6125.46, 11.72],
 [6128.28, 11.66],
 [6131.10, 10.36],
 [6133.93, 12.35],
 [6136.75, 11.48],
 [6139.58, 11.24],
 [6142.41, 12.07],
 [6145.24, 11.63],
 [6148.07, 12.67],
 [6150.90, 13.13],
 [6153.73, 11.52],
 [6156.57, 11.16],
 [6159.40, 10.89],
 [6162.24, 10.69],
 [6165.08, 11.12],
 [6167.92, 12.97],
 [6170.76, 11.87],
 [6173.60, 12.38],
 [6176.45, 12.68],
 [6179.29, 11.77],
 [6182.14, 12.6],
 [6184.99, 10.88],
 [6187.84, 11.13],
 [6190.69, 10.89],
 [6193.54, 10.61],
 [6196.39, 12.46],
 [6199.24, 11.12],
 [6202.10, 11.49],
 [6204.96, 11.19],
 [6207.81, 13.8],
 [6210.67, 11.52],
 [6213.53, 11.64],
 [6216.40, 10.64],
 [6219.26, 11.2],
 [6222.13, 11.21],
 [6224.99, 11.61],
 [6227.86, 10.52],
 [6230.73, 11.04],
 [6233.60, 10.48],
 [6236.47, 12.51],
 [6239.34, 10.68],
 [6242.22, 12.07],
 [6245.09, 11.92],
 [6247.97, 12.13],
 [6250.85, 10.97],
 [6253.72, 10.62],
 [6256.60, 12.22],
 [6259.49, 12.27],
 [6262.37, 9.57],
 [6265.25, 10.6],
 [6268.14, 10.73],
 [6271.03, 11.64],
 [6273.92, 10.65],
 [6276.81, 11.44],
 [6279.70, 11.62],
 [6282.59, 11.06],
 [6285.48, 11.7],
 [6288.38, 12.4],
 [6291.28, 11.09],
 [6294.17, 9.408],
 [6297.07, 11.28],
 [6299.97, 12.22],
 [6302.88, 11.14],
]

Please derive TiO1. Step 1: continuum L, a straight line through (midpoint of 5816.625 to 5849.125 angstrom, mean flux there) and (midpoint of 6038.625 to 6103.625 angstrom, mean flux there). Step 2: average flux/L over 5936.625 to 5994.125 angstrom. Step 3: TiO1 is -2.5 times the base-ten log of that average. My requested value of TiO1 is 0.02 mag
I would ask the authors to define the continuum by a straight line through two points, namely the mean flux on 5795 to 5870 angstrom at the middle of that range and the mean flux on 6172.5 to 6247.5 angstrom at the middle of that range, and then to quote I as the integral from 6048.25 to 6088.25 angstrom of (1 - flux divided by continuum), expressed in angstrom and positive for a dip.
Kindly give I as 1.05 angstrom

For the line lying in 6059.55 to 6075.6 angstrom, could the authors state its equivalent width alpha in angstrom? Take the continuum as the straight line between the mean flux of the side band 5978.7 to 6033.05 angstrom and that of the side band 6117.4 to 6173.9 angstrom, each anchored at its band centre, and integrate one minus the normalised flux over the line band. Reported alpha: 1.2 angstrom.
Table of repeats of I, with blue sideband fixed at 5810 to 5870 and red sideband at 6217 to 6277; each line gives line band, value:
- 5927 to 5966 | 1.14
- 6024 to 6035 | 0.05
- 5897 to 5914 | 0.71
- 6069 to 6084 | 0.44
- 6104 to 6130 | -0.31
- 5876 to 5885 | 0.24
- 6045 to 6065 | 0.24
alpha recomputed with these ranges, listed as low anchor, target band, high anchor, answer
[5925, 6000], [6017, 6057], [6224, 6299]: -0.2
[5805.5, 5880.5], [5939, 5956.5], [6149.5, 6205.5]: 0.7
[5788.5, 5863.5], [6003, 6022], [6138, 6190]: 1.1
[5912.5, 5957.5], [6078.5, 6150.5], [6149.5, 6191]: 0.4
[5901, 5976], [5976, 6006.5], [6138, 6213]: 0.2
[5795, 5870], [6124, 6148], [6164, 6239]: 0.3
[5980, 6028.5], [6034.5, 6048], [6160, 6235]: -0.1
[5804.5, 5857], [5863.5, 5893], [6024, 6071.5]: 0.6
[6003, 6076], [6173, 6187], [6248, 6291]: -0.7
